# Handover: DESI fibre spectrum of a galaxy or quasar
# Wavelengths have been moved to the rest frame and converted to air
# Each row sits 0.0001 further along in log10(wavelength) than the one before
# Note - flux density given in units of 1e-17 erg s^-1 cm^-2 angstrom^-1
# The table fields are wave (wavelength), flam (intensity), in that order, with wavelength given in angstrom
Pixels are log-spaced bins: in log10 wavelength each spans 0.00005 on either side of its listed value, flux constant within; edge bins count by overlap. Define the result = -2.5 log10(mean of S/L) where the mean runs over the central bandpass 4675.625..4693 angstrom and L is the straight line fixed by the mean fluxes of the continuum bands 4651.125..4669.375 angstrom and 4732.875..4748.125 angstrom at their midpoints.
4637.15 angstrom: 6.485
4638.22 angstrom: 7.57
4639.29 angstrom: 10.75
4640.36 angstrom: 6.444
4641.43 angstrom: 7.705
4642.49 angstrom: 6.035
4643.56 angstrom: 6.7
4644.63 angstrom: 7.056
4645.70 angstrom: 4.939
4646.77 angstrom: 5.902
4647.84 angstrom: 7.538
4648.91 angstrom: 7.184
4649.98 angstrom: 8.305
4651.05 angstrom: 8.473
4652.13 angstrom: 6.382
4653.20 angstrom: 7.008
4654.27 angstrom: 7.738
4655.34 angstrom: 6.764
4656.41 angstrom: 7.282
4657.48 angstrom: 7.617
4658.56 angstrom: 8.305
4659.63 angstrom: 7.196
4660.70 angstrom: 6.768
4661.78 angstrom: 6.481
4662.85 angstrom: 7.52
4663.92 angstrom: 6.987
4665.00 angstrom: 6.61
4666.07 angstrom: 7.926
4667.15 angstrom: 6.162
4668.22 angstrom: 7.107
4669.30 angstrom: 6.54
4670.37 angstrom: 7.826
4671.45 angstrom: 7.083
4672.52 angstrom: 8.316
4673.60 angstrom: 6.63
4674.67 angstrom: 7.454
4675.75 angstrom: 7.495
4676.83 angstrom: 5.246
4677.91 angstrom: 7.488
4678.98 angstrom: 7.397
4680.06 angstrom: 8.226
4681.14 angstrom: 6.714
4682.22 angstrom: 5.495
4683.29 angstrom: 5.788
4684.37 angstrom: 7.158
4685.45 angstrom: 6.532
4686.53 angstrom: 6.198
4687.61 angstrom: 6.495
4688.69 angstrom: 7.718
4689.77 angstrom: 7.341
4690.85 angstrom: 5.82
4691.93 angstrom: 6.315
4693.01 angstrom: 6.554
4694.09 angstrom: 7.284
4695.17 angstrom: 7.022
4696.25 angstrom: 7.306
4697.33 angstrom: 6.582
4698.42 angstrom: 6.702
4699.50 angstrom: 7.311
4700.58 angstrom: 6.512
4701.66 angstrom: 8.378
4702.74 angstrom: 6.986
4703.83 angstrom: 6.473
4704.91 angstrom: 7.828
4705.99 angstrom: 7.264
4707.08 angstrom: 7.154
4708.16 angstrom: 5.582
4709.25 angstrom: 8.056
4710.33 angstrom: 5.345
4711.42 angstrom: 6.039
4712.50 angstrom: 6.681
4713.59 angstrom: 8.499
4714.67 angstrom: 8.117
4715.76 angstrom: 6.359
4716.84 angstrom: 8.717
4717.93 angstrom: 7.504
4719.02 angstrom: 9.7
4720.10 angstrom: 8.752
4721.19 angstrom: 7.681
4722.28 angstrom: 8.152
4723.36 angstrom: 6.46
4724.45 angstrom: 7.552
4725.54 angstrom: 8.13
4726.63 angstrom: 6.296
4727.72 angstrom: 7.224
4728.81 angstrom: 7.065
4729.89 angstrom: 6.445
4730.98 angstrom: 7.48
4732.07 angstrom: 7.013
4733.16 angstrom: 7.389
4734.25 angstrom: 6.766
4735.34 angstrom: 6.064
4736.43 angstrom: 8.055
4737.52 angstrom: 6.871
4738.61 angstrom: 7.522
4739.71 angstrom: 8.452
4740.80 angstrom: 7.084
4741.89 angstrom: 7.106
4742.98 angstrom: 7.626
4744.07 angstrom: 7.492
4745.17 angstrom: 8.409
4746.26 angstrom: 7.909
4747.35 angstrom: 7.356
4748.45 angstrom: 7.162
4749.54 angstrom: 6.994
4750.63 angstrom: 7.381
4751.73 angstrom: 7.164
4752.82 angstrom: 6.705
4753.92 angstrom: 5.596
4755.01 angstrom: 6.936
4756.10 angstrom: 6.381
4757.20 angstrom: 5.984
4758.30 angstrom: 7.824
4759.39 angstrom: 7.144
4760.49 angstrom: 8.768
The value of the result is 0.08 mag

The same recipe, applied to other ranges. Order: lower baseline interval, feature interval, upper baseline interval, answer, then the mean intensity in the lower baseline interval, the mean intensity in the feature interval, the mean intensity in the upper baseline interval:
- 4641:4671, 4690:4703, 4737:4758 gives 0.032 mag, 7.07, 6.91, 7.17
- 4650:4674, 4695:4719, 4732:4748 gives 0.026 mag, 7.24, 7.17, 7.41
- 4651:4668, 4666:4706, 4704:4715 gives 0.021 mag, 7.16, 6.95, 7.02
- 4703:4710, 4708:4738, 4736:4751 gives -0.011 mag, 7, 7.31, 7.53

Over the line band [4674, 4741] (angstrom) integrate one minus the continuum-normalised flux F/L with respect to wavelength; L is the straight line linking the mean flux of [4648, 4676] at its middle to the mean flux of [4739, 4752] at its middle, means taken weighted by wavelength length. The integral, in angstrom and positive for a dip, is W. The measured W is 2.6 angstrom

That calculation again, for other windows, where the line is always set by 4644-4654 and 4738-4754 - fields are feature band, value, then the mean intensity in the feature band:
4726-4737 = 0.5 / 6.99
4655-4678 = -0.2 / 7.12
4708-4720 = -0.3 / 7.44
